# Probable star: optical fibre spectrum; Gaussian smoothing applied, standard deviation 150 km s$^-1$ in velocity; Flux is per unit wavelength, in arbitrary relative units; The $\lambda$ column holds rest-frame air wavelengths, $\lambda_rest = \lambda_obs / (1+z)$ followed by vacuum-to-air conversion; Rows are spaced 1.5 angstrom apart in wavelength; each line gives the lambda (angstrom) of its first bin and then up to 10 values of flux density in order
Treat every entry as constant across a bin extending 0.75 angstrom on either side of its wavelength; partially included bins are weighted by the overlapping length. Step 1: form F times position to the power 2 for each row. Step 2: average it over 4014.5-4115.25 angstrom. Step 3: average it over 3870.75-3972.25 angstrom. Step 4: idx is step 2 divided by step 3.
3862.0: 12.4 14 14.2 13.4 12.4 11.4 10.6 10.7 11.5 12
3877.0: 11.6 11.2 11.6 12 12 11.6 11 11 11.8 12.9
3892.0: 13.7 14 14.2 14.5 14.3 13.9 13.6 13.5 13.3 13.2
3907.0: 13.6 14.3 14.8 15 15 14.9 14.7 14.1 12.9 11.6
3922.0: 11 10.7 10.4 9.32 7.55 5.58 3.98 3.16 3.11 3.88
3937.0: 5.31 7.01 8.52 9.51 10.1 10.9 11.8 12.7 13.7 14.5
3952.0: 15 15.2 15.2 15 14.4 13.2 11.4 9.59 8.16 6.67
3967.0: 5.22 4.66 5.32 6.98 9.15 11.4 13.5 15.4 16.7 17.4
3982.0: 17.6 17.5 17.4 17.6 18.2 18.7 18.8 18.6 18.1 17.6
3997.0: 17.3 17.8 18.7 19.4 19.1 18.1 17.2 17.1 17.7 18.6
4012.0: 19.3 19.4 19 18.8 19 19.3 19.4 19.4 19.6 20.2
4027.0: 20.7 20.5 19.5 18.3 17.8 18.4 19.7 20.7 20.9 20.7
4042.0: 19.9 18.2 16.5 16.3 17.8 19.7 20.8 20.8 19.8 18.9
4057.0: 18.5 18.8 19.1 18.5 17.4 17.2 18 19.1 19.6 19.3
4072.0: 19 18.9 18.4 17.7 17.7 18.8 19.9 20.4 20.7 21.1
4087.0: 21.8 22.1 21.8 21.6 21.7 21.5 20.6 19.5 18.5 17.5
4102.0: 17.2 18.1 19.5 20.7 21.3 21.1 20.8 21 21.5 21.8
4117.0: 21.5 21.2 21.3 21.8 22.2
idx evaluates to 1.9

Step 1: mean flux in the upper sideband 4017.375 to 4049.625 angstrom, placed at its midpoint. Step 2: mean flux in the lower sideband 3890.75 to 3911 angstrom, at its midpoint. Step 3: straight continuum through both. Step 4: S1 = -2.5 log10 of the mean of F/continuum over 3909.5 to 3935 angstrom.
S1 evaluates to 0.38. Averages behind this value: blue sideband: 13.9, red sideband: 19.2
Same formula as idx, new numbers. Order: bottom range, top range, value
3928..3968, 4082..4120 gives 2.30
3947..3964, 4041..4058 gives 1.48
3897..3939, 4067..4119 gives 2.02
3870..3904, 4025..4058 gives 1.68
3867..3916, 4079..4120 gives 1.77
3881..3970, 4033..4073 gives 1.80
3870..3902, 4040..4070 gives 1.65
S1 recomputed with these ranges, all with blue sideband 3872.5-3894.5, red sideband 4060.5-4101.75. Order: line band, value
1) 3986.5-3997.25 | -0.13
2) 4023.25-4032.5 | -0.13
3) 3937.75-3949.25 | 0.35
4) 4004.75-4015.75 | -0.09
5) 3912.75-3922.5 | -0.01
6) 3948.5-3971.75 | 0.33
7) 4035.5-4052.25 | -0.07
